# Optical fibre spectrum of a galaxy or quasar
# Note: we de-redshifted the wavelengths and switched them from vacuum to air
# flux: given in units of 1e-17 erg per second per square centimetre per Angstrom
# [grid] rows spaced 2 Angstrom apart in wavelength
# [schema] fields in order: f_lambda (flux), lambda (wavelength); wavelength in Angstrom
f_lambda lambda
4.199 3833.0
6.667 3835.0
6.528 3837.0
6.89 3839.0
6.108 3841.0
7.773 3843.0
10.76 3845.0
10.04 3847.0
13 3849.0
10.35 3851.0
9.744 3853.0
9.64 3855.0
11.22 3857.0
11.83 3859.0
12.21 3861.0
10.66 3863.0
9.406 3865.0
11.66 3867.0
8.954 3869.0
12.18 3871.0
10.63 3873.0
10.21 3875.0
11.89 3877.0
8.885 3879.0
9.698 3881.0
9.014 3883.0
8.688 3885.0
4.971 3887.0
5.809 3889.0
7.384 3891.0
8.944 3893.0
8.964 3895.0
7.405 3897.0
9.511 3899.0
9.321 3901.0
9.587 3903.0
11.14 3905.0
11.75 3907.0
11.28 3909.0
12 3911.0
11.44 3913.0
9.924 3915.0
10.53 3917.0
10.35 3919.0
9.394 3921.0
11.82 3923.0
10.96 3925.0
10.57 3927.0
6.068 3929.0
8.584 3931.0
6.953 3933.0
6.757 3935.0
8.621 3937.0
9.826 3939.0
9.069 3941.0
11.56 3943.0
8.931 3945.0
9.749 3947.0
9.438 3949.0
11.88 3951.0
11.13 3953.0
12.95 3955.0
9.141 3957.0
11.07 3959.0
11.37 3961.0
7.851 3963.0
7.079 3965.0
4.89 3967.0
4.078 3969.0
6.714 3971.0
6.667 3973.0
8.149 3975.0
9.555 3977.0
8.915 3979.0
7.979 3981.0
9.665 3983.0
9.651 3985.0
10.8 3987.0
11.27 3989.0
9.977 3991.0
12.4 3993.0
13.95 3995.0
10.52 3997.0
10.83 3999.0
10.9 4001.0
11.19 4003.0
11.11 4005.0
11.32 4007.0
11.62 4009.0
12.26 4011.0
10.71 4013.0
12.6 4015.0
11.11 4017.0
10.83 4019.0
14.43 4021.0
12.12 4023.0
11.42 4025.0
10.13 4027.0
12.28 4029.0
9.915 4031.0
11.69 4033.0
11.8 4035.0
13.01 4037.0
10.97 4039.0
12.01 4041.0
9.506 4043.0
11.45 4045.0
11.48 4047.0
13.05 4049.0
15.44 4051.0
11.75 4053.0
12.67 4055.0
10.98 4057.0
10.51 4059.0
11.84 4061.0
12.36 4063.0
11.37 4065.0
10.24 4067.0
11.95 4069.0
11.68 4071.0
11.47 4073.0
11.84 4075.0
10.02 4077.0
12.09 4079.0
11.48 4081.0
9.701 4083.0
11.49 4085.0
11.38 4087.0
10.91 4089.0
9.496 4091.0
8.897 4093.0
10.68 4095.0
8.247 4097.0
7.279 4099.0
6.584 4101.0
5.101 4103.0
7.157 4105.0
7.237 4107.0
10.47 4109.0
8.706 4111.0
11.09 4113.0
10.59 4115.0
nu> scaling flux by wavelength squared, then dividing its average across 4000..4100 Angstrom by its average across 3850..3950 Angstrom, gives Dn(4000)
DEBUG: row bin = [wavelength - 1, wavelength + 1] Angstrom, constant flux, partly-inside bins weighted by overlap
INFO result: 1.25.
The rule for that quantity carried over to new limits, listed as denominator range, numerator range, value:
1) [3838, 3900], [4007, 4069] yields 1.34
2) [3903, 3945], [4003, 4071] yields 1.25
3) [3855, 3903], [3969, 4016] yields 1.14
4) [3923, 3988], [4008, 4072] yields 1.36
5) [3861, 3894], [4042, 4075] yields 1.37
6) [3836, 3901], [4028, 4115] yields 1.26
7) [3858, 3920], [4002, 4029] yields 1.26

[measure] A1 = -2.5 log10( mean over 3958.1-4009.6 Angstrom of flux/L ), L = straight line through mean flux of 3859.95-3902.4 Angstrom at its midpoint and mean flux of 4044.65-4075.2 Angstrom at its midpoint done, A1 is 0.13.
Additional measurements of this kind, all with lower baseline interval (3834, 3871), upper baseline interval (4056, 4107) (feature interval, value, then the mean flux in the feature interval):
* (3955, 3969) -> 0.159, 8.56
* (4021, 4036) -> -0.152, 11.5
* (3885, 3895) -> 0.334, 7.19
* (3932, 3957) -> 0.018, 9.71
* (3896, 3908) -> 0.001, 9.79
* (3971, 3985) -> 0.177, 8.44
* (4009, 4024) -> -0.195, 12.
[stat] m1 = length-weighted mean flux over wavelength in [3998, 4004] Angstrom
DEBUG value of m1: 11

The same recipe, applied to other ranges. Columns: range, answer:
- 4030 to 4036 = 11.1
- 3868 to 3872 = 10.6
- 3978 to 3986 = 9.05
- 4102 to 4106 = 6.13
